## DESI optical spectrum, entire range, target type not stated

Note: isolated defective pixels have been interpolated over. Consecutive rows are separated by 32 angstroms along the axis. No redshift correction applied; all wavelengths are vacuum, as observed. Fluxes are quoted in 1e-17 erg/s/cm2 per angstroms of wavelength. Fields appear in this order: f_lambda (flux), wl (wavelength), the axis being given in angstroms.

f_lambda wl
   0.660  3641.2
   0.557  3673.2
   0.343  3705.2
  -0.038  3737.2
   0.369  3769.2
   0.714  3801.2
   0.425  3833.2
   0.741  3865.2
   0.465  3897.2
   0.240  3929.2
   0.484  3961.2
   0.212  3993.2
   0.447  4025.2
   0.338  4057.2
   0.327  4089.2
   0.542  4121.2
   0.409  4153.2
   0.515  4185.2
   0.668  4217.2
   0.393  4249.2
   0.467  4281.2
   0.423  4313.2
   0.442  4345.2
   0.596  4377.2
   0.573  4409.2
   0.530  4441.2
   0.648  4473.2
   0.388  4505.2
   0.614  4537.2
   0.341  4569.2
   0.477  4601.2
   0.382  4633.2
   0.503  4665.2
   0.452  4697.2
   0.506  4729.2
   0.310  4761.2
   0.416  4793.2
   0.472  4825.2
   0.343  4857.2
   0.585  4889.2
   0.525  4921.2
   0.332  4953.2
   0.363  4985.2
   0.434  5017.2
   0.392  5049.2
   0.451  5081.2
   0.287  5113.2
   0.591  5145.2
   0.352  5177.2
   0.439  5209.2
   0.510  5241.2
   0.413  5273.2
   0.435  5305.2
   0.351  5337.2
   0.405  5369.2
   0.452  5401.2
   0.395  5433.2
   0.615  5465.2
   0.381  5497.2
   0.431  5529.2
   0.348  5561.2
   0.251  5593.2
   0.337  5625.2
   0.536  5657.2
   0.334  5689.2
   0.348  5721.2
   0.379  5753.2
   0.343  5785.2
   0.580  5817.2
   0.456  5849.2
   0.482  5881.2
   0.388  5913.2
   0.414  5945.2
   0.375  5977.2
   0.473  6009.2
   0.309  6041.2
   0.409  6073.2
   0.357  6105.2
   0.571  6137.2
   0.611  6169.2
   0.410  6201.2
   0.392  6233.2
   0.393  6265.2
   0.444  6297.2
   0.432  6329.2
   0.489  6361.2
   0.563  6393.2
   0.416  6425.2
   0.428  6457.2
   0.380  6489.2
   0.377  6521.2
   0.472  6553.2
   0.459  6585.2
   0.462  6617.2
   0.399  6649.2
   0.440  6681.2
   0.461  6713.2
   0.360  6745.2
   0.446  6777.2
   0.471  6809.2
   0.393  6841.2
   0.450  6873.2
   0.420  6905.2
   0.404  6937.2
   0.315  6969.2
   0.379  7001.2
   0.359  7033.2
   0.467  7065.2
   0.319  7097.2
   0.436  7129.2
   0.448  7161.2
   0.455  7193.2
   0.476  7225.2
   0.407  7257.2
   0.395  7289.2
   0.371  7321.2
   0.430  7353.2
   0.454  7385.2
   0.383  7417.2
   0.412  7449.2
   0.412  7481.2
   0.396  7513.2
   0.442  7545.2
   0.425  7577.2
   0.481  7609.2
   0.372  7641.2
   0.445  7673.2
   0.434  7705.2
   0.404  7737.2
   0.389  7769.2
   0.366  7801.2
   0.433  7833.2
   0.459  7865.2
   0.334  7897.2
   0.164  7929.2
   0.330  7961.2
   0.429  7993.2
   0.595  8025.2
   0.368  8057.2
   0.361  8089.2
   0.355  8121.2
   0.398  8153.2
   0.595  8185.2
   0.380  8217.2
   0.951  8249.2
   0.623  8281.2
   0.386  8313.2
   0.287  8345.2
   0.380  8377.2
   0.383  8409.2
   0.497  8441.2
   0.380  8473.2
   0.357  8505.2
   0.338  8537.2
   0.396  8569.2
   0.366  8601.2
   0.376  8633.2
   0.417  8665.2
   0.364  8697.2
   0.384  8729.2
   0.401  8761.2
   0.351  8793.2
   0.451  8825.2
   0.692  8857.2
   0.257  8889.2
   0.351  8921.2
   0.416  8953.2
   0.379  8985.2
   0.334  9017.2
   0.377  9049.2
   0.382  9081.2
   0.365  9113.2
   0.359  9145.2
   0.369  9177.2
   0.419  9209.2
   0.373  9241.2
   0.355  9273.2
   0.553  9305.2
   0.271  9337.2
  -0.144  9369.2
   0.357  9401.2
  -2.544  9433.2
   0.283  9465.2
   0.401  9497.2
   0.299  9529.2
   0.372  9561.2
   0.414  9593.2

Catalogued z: 0.650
